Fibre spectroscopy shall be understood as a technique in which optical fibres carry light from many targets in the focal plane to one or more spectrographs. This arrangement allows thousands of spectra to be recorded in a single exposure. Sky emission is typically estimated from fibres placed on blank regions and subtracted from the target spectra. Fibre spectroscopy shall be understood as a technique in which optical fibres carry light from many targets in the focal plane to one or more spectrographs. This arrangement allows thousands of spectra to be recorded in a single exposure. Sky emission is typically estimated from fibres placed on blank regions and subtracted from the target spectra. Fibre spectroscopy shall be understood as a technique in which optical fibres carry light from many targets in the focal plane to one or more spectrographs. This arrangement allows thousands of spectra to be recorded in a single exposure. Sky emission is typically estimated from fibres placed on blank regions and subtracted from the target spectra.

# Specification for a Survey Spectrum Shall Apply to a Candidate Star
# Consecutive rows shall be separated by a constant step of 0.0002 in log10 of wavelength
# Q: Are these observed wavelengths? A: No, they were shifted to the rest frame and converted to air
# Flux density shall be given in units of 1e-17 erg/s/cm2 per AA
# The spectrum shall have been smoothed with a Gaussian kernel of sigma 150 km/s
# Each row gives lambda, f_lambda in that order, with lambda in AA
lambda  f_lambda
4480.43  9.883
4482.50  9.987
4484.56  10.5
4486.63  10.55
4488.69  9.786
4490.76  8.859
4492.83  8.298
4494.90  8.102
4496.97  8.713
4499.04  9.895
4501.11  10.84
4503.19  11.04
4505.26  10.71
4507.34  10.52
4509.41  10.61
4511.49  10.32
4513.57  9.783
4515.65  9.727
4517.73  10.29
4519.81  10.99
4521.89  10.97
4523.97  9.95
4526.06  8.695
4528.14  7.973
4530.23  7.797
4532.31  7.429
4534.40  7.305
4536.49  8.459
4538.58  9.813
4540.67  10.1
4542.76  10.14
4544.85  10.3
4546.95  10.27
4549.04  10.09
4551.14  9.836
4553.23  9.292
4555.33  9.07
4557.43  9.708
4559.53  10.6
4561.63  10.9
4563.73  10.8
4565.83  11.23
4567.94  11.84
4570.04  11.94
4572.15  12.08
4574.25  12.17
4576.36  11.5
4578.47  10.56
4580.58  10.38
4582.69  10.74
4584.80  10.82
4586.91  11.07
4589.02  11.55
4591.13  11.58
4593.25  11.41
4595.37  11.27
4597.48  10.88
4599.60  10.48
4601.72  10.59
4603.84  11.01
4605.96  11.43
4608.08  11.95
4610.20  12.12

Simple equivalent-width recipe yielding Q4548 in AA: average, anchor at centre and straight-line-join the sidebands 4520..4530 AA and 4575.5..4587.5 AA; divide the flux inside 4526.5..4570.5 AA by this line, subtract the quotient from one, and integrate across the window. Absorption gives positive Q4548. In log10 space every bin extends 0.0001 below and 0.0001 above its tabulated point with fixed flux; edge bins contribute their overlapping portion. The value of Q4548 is 1.3 AA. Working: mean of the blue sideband 9.4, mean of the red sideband 10.8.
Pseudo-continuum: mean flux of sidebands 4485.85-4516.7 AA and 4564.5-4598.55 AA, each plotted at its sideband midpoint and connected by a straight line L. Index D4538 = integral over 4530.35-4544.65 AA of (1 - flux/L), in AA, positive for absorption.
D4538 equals 2.2 AA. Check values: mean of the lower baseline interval 9.85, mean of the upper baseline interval 11.3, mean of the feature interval 8.89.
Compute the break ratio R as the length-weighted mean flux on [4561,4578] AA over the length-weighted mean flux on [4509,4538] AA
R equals 1.24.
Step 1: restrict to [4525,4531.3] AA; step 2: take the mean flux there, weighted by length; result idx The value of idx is 8.16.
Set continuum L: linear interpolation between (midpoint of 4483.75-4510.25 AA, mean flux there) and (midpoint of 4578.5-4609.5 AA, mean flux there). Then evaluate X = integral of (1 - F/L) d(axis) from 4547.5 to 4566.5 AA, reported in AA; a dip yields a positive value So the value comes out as 0.8 AA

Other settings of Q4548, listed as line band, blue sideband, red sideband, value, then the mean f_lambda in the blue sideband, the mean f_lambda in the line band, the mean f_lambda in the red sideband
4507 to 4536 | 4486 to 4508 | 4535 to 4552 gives 1.1 AA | 9.73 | 9.41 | 9.81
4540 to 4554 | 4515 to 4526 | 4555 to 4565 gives 0.4 AA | 10.3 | 10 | 10.3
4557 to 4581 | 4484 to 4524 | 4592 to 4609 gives -1.0 AA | 10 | 11.2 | 11.1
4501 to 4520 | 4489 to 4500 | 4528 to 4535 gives -4.9 AA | 8.83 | 10.4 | 7.6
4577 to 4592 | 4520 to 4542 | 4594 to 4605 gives -0.7 AA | 8.95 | 11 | 10.9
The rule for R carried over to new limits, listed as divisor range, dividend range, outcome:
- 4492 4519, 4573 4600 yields 1.12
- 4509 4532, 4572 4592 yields 1.16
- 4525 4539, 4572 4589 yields 1.37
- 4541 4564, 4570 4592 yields 1.12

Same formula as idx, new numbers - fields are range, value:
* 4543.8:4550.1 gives 10.2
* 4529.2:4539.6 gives 8.16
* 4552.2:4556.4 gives 9.17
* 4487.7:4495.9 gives 8.75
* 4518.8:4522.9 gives 11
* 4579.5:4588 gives 10.8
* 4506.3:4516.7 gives 10.2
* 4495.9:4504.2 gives 10.1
